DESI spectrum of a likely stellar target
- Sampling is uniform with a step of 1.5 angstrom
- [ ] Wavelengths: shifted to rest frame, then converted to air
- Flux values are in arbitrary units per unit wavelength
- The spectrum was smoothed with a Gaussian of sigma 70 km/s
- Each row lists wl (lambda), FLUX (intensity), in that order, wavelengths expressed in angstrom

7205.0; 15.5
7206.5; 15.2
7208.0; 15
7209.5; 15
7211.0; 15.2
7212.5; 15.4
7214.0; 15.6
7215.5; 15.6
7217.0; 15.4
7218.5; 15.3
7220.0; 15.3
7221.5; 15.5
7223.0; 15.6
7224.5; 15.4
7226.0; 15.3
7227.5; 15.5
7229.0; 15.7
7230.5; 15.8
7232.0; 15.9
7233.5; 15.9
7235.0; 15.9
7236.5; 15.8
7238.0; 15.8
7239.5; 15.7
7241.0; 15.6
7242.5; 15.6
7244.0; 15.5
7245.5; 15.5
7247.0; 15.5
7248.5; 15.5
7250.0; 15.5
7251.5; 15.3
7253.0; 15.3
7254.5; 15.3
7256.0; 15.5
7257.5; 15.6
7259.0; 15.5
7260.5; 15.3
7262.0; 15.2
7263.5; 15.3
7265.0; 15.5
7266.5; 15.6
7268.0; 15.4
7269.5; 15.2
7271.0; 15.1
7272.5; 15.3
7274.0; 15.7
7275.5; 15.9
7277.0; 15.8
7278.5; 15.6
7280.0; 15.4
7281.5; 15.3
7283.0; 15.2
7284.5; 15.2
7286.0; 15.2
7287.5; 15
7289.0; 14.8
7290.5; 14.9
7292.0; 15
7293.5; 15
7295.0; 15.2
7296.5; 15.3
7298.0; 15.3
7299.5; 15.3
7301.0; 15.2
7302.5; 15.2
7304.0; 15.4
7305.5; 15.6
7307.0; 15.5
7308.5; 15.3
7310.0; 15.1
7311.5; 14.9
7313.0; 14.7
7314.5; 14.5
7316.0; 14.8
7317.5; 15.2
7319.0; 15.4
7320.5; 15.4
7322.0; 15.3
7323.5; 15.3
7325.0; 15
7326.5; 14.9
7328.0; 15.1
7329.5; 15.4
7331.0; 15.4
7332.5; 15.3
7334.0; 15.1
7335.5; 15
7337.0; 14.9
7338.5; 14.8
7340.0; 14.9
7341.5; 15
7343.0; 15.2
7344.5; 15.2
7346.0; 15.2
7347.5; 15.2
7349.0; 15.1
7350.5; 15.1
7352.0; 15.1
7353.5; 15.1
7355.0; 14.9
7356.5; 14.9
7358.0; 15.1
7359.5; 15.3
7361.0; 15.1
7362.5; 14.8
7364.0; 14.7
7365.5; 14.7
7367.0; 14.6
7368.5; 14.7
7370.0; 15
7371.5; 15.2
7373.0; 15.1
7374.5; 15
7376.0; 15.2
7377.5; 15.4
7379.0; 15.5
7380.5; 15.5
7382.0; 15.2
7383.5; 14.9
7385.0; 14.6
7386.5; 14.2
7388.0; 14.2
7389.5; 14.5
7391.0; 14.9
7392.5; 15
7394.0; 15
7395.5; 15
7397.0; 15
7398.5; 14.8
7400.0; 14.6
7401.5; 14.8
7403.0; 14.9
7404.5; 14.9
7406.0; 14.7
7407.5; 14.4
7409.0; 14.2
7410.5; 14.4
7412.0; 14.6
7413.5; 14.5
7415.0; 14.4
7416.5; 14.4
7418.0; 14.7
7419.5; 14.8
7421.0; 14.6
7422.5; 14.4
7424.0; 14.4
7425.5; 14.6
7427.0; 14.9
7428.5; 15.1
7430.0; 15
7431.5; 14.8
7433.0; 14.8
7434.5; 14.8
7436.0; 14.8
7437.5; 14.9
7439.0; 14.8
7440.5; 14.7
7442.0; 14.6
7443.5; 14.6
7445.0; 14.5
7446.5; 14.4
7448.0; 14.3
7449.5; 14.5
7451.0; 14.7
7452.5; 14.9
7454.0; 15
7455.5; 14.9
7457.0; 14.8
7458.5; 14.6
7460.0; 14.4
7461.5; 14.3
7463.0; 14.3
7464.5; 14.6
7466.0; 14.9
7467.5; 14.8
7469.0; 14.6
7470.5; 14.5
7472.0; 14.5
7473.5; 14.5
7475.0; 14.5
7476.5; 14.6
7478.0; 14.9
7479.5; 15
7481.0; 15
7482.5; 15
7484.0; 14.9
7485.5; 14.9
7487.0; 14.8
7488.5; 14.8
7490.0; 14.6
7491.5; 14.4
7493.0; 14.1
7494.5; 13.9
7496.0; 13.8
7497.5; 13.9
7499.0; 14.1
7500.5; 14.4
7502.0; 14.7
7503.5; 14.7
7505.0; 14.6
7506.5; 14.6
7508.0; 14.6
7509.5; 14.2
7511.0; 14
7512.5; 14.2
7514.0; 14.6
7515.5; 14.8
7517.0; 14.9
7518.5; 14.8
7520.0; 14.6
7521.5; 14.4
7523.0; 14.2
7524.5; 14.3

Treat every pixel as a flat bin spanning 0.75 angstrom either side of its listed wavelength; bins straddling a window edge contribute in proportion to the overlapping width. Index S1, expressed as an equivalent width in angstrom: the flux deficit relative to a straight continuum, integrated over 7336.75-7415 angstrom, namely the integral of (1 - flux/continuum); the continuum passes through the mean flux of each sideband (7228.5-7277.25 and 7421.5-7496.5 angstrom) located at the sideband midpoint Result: 0.6 angstrom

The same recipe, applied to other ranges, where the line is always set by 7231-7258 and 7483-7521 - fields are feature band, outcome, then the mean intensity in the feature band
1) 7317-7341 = 0.1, 15.1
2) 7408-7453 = 0.5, 14.6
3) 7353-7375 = 0.2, 14.9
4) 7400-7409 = 0.1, 14.7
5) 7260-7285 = 0.1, 15.4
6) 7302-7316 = 0.2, 15.1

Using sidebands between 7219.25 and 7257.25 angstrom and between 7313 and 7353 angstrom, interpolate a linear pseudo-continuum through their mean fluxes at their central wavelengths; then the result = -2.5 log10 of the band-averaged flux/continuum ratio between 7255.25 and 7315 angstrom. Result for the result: 0.004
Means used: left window 15.6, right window 15.1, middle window 15.3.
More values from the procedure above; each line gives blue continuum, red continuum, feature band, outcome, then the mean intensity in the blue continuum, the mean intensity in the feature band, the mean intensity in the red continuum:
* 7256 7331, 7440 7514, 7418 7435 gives 0.00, 15.3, 14.7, 14.6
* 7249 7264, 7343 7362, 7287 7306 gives 0.01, 15.4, 15.2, 15.1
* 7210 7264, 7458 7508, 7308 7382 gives 0.00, 15.5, 15.1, 14.6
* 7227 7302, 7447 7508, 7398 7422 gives 0.02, 15.4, 14.6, 14.6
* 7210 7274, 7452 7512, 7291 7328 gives 0.01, 15.5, 15.2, 14.6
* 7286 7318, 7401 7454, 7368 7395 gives -0.01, 15.1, 15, 14.7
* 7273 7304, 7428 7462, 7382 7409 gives 0.01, 15.3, 14.7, 14.7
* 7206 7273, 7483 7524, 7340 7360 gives 0.00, 15.5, 15.1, 14.5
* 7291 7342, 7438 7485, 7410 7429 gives 0.02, 15.1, 14.6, 14.7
